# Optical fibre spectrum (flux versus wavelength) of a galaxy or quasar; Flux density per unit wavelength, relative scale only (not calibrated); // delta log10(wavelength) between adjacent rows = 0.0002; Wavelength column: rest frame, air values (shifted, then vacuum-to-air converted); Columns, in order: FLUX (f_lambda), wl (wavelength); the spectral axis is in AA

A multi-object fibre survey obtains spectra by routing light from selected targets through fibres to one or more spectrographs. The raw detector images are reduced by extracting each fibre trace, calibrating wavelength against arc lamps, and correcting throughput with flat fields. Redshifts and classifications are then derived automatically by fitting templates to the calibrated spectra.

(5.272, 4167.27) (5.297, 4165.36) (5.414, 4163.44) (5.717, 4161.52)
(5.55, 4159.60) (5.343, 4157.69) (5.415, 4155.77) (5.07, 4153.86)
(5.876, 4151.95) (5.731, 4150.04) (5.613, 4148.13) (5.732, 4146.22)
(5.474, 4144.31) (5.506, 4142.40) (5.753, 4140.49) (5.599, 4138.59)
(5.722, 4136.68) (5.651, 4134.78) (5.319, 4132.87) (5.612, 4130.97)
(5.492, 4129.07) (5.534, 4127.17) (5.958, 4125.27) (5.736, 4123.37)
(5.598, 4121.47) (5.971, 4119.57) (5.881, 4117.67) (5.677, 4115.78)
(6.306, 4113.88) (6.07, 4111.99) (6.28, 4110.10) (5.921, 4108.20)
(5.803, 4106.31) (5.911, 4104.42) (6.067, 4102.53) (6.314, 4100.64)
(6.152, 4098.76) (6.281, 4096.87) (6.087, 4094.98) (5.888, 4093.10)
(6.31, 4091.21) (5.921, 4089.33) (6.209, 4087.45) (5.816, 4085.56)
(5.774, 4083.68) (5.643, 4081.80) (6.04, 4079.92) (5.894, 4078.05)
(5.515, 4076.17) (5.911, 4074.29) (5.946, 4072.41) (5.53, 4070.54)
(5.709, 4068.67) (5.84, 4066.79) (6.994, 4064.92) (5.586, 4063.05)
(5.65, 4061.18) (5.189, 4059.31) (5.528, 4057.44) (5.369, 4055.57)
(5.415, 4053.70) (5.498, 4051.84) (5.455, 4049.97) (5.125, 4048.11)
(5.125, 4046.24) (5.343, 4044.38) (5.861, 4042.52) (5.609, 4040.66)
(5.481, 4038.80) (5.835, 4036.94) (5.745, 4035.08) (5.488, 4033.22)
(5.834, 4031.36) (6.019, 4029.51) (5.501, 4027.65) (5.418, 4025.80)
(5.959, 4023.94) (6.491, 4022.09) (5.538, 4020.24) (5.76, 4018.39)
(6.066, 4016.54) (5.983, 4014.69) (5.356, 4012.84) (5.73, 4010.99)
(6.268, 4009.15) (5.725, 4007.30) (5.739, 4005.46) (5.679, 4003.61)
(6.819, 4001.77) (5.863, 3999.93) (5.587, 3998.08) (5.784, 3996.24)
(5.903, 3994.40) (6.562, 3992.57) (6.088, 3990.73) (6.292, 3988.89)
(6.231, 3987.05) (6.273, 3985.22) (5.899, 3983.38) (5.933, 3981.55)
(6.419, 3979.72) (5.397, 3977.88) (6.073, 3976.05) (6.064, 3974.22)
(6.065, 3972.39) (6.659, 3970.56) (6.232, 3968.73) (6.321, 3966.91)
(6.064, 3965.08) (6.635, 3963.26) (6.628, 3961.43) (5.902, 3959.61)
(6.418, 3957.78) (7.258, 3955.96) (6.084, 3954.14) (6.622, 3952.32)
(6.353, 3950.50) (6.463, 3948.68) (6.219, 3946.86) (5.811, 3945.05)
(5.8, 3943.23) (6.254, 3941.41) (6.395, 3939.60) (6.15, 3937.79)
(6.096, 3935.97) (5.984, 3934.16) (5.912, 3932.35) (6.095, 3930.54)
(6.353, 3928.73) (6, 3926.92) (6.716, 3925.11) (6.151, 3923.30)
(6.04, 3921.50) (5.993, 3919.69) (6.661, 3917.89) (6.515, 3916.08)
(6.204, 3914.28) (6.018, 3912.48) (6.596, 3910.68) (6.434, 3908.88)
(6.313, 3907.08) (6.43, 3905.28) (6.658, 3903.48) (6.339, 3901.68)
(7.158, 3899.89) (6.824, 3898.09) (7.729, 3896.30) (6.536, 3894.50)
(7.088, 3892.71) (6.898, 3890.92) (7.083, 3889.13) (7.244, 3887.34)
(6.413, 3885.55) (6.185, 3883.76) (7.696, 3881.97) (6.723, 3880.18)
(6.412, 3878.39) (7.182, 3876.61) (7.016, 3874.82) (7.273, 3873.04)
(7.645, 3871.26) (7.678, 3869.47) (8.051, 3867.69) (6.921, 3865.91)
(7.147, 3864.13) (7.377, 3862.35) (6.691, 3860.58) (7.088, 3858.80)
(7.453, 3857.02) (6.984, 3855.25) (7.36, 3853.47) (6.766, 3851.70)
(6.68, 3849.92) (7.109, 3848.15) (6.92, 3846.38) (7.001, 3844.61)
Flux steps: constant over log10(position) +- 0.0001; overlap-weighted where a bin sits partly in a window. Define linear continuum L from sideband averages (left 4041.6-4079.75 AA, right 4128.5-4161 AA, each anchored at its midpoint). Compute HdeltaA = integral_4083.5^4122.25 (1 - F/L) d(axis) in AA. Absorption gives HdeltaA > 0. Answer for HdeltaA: -2.92 AA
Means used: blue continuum 5.63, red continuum 5.56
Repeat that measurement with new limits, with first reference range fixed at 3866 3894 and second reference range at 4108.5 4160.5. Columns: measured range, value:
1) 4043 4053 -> 1.3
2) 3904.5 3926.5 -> 1.8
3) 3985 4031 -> 3.2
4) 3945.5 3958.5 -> 0.4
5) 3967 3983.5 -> 1.2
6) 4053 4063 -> 1.1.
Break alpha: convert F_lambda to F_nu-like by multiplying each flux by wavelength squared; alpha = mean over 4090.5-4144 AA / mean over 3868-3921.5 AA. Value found 0.97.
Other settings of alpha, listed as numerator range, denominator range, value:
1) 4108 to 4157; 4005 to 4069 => 1.05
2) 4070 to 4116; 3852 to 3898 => 0.94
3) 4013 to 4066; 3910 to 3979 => 0.95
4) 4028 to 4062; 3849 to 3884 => 0.85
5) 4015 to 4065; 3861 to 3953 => 0.91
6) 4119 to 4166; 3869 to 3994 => 0.96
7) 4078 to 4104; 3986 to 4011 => 1.05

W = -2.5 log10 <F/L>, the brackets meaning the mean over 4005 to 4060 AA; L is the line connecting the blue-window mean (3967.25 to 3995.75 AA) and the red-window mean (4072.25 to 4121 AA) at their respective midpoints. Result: 0.08 mag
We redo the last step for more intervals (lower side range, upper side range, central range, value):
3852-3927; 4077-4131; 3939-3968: 0.04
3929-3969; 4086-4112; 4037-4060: 0.13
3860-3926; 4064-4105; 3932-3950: 0.08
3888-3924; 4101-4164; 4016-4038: 0.06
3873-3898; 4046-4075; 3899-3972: 0.04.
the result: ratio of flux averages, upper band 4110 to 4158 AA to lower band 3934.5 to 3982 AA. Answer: 0.91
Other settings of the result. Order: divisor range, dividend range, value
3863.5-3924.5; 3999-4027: 0.87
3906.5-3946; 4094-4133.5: 0.95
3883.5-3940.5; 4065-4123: 0.92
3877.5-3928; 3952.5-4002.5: 0.94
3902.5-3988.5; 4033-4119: 0.93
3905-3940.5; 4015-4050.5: 0.91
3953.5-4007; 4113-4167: 0.91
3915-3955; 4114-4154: 0.91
